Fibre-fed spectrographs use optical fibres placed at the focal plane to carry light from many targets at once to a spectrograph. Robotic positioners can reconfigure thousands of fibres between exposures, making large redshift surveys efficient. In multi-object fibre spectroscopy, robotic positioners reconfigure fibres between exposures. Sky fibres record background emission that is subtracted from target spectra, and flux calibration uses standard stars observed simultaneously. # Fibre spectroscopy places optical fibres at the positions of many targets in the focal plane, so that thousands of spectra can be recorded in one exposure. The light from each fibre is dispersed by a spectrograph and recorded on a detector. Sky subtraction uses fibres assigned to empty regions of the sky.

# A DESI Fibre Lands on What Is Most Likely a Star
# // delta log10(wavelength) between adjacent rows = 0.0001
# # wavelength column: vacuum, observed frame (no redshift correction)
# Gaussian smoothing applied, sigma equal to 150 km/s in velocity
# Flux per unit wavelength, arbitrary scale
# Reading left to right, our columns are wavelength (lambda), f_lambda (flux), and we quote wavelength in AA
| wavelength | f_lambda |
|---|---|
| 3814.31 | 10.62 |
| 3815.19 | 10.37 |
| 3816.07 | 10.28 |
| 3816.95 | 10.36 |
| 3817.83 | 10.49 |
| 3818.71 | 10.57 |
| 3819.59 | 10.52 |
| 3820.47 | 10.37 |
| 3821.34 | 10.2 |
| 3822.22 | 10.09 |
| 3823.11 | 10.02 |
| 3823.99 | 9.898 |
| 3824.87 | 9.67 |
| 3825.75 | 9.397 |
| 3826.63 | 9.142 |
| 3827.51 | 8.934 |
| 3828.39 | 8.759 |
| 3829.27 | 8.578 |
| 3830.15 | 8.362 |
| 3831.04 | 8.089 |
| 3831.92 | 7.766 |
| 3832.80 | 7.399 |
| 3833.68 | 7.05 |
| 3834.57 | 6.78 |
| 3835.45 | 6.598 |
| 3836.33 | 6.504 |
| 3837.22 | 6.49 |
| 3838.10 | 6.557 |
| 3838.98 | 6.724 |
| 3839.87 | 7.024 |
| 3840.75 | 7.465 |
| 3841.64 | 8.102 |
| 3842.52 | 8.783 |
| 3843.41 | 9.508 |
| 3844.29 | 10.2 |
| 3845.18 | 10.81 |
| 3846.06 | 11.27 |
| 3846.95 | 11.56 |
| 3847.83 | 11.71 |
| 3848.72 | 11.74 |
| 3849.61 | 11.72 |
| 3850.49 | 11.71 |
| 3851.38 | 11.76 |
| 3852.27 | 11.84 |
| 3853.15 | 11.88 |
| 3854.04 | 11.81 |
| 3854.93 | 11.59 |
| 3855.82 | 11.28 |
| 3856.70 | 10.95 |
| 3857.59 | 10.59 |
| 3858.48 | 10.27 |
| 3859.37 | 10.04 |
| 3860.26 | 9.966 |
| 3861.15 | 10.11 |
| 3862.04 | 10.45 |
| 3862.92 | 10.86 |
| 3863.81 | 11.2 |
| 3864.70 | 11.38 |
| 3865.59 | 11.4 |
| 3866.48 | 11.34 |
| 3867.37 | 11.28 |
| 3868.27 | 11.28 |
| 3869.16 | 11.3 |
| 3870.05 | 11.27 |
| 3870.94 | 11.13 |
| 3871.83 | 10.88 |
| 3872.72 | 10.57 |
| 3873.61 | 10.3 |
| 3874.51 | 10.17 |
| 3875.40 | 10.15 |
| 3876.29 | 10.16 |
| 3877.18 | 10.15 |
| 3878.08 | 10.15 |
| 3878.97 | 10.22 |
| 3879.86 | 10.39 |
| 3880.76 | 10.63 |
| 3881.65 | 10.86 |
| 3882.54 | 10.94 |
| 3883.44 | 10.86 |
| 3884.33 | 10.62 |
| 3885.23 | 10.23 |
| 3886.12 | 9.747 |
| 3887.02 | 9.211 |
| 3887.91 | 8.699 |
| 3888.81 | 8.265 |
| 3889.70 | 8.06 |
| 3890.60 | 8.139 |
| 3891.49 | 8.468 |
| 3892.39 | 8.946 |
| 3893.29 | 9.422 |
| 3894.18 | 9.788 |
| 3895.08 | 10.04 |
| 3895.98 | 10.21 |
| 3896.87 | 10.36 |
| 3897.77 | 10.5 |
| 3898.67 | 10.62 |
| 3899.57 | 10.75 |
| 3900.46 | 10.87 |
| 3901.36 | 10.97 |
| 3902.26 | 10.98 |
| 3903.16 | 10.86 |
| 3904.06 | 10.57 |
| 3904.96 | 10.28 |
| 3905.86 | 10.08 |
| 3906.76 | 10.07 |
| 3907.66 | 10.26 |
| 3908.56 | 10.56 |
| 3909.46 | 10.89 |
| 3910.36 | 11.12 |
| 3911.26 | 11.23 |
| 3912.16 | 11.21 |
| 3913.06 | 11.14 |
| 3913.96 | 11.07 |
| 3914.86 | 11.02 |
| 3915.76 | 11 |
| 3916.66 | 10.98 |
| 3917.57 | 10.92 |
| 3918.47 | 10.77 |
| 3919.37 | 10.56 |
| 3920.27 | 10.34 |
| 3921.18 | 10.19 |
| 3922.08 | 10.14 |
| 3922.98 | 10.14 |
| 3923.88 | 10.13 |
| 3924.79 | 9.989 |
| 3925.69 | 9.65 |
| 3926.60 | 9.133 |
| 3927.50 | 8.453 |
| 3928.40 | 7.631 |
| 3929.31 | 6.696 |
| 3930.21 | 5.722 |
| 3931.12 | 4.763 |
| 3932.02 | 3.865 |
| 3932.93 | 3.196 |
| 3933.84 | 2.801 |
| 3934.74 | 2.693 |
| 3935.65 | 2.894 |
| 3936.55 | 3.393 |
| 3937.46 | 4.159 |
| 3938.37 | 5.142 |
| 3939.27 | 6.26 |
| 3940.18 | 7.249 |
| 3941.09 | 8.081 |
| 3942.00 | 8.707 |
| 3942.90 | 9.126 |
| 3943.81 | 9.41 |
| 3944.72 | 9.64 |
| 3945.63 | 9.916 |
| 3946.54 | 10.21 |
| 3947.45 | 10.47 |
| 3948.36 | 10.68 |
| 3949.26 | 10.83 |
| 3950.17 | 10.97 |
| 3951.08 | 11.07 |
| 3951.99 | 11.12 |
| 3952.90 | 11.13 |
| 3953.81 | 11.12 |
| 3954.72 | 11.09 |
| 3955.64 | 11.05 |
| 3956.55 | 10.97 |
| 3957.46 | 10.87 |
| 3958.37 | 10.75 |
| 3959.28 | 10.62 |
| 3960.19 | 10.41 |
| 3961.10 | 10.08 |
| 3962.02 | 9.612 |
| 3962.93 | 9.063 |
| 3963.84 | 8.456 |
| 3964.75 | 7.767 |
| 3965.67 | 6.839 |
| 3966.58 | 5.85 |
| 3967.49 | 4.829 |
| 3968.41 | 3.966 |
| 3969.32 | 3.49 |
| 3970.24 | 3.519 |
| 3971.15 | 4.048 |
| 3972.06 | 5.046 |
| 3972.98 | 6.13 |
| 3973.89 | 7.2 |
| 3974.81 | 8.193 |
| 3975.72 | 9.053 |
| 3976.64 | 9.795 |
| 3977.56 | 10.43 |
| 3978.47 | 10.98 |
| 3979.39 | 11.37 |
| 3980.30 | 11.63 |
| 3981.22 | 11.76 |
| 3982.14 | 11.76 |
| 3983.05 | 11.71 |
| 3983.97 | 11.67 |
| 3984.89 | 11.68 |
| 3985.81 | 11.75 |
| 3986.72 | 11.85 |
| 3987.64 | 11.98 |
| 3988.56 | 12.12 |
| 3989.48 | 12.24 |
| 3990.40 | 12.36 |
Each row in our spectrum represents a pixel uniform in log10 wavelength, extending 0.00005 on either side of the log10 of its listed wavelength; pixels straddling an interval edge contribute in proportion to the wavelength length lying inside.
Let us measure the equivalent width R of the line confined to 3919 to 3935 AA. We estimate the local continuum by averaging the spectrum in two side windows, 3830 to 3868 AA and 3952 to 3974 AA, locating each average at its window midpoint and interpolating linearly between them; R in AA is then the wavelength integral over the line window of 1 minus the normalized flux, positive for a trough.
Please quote 2.01 AA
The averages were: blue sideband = 9.79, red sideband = 8.15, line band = 7.6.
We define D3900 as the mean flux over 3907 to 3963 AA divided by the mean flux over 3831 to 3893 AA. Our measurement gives 0.9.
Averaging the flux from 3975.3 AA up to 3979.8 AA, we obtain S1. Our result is 10.3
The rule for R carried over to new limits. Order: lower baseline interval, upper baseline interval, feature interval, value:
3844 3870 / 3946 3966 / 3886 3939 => 8.50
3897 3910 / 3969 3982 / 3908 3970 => 4.37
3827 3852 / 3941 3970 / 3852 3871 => -4.44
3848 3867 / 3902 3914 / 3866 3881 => 0.47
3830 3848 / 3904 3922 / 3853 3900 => -4.48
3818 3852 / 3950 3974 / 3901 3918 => -4.06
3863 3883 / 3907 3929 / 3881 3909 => 1.44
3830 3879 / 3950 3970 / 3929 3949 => 5.59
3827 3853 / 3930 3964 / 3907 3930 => -4.34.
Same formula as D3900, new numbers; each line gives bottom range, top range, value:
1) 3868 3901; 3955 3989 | 0.90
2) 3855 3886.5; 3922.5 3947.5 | 0.66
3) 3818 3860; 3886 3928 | 1.06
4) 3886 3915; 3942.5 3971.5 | 0.89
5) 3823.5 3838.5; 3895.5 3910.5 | 1.32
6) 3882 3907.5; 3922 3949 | 0.74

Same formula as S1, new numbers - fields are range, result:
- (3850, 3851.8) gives 11.8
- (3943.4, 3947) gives 9.78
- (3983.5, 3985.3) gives 11.6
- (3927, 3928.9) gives 8.06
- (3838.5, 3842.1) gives 7.33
